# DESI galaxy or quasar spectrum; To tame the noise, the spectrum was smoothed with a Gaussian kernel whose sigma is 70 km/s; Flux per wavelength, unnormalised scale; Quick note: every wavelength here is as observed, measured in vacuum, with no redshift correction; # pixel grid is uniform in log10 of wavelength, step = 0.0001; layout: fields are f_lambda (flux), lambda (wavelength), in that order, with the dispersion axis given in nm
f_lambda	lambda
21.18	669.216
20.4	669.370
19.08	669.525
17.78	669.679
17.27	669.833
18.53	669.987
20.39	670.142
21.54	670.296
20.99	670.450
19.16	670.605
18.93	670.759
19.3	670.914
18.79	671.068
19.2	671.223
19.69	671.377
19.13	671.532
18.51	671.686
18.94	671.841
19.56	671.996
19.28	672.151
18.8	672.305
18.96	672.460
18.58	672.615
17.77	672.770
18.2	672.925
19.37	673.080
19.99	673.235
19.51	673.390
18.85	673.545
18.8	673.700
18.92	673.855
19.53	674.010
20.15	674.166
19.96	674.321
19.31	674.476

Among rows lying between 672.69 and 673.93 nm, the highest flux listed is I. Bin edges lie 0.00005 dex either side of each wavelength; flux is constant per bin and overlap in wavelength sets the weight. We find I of 19.99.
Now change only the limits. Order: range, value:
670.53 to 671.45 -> 19.69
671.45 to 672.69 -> 19.56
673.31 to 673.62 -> 19.51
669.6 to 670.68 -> 21.54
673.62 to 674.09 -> 19.53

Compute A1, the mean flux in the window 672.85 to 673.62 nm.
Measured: 19.2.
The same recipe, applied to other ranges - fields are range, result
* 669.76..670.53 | 19.7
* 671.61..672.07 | 19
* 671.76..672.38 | 19.1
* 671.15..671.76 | 19.2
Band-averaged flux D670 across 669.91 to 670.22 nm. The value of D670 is 19.5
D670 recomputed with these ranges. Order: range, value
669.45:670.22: 18.6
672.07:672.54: 19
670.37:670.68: 20.1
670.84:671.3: 19.1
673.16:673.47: 19.7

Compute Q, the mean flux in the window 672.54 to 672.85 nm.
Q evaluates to 18.2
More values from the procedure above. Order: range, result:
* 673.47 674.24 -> 19.2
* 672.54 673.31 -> 18.8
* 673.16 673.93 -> 19.2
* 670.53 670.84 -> 19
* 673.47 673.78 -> 18.8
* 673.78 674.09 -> 19.2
